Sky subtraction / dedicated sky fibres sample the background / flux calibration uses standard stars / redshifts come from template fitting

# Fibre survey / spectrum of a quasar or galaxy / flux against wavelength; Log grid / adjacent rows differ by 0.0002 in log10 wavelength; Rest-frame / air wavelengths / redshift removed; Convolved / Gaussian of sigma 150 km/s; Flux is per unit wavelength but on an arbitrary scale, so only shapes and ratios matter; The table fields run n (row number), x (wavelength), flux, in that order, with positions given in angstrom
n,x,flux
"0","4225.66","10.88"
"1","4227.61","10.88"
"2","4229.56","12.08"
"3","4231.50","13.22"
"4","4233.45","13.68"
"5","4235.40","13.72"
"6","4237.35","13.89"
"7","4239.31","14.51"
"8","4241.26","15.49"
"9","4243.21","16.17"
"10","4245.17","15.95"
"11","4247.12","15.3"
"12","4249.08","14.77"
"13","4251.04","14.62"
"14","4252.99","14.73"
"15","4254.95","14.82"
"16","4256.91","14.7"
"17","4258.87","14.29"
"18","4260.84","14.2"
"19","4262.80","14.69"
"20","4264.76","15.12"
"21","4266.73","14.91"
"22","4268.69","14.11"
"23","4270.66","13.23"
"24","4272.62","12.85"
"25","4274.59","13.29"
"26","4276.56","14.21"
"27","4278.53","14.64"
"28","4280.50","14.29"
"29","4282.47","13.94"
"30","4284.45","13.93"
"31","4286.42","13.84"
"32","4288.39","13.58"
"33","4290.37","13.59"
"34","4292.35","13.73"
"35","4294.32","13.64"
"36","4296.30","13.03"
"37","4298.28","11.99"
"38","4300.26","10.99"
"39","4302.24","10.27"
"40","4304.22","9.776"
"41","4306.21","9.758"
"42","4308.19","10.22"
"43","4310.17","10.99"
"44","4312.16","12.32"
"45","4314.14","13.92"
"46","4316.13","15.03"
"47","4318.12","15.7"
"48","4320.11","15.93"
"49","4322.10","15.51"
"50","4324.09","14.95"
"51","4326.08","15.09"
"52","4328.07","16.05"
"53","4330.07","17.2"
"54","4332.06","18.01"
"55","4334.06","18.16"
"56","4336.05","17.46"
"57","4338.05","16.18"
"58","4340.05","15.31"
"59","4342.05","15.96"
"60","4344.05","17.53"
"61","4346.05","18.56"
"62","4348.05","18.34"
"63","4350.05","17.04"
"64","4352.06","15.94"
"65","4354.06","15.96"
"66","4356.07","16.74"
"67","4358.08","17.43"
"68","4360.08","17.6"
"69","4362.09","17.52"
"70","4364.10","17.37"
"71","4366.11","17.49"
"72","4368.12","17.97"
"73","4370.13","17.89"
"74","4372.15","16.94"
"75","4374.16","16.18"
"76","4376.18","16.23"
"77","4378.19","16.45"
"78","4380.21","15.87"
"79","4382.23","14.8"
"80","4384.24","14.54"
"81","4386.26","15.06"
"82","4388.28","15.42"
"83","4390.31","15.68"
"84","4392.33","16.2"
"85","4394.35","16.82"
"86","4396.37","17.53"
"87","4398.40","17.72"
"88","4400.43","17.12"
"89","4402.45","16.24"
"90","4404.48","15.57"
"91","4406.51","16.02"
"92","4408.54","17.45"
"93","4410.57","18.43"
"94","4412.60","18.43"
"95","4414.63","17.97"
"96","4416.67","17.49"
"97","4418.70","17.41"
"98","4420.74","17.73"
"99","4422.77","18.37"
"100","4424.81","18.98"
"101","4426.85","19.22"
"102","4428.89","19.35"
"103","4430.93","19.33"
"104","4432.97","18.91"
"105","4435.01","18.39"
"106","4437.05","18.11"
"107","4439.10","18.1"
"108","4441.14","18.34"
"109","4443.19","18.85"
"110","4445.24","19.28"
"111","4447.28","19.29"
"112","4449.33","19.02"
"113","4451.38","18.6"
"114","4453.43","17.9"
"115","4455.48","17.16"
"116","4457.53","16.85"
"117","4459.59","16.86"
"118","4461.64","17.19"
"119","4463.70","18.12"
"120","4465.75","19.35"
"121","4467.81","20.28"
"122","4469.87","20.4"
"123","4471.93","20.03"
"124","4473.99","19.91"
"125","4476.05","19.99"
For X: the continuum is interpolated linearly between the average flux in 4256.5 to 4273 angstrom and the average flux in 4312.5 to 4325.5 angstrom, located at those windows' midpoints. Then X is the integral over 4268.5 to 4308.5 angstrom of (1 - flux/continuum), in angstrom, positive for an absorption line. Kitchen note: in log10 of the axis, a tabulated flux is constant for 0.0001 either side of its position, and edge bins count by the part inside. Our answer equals 4.8 angstrom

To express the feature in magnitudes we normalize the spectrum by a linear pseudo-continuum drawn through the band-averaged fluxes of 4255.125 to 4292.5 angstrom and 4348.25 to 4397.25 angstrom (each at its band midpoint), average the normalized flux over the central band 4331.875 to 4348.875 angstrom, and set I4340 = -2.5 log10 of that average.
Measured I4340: -0.098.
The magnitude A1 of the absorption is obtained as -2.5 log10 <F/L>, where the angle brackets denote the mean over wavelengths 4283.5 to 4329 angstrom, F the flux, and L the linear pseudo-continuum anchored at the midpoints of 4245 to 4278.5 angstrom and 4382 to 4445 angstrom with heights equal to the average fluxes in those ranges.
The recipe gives 0.162 mag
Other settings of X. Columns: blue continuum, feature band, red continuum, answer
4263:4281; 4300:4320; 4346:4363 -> 4.4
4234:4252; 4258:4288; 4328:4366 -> 2.8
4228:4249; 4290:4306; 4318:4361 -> 3.8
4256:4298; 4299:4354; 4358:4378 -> 3.1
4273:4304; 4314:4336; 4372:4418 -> -2.7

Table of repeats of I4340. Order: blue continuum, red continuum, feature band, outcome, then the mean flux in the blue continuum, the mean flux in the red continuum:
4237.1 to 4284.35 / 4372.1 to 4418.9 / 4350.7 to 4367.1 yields -0.07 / 14.5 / 16.5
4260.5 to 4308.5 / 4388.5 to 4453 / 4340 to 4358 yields -0.10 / 13.1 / 17.9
